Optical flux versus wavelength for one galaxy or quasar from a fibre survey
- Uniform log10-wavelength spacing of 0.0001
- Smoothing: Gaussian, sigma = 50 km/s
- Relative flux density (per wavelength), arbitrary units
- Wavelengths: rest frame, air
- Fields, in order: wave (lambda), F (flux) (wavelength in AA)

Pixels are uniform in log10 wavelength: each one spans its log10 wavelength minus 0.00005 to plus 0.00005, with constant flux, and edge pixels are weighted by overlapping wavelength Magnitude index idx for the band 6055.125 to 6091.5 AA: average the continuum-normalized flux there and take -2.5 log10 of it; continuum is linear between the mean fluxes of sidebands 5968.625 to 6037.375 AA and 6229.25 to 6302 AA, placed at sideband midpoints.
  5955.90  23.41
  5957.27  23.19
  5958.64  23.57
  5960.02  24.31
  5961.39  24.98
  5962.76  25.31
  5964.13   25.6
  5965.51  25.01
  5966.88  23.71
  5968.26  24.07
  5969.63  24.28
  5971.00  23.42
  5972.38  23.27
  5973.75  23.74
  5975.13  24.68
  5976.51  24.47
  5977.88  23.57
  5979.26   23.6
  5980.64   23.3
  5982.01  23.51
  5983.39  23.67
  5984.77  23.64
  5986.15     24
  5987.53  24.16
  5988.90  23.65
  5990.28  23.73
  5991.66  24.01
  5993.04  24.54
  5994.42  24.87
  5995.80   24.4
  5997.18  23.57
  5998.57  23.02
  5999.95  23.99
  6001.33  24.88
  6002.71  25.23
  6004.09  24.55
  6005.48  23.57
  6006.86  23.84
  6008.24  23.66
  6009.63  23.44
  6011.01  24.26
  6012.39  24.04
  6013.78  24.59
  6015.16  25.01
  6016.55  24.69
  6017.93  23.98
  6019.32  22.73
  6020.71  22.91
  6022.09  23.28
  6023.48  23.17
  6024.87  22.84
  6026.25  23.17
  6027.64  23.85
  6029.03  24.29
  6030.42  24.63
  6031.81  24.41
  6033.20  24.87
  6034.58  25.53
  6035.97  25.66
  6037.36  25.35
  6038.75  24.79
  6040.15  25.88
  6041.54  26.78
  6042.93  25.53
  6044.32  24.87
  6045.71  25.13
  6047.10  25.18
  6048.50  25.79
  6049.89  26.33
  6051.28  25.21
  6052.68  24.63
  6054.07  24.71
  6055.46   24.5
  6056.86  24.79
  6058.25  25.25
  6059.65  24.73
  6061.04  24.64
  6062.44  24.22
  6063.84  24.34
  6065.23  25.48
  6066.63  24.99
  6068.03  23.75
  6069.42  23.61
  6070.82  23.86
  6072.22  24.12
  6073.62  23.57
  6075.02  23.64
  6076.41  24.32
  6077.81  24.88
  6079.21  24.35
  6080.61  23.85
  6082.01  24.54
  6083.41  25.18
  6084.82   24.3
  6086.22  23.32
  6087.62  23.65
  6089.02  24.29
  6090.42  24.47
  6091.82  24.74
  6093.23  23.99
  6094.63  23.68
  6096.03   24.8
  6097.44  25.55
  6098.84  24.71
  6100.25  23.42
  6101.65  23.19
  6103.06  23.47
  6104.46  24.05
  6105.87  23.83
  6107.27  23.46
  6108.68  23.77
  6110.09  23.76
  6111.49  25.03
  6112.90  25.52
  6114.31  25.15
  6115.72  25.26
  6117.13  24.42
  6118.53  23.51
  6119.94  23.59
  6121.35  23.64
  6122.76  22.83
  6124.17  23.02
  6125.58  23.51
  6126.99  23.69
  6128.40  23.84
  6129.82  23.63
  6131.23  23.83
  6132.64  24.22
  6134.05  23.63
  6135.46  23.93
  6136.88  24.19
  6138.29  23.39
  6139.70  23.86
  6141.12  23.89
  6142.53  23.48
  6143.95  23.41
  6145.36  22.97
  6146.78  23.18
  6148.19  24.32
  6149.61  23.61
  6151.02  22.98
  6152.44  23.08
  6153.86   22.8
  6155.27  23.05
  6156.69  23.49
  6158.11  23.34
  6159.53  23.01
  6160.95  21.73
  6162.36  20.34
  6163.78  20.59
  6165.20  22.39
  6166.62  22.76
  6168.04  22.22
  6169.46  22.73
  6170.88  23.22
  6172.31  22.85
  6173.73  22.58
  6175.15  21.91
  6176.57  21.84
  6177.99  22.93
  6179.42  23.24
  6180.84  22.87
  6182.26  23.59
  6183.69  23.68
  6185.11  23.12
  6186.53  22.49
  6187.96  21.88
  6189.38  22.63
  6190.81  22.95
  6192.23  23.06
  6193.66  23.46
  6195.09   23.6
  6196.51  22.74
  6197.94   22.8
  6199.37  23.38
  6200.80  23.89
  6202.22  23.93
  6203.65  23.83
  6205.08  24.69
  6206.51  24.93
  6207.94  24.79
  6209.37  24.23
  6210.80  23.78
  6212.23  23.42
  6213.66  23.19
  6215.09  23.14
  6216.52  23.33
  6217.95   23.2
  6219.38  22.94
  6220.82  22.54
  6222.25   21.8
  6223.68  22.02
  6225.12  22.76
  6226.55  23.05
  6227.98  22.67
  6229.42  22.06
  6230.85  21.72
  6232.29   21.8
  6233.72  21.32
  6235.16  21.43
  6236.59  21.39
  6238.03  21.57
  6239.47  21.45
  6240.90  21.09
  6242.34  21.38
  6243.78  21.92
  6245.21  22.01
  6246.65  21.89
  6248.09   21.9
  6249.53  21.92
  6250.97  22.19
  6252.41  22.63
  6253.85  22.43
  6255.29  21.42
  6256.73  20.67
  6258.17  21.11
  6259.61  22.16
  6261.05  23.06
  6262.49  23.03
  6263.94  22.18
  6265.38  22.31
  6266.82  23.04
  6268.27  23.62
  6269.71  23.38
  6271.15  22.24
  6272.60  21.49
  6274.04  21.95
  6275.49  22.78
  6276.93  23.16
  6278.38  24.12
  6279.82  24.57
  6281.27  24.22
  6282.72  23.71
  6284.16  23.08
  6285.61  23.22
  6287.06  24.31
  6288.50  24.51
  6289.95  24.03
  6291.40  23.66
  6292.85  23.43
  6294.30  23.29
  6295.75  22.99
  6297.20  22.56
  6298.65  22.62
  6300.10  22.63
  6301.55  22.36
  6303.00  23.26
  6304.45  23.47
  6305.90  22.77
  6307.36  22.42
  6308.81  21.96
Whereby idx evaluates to -0.03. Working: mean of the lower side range 24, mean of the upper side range 22.5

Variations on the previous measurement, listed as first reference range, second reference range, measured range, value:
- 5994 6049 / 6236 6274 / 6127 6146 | -0.02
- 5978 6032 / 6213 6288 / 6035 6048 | -0.08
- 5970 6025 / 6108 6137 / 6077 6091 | -0.01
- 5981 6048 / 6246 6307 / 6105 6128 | -0.01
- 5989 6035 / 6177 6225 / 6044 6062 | -0.05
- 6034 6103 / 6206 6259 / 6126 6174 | 0.02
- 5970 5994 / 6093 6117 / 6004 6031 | 0.01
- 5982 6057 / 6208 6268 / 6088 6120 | -0.03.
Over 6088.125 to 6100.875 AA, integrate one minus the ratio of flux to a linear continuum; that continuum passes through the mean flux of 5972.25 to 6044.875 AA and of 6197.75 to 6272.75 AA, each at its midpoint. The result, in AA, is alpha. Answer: -0.4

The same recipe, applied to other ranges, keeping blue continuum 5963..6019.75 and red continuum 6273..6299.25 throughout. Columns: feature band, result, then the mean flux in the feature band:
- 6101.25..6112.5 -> 0.0 AA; 23.9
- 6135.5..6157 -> 0.2 AA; 23.5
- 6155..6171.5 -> 0.9 AA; 22.4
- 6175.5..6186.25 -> 0.3 AA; 23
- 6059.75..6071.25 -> -0.2 AA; 24.4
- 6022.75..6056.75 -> -1.3 AA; 24.9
